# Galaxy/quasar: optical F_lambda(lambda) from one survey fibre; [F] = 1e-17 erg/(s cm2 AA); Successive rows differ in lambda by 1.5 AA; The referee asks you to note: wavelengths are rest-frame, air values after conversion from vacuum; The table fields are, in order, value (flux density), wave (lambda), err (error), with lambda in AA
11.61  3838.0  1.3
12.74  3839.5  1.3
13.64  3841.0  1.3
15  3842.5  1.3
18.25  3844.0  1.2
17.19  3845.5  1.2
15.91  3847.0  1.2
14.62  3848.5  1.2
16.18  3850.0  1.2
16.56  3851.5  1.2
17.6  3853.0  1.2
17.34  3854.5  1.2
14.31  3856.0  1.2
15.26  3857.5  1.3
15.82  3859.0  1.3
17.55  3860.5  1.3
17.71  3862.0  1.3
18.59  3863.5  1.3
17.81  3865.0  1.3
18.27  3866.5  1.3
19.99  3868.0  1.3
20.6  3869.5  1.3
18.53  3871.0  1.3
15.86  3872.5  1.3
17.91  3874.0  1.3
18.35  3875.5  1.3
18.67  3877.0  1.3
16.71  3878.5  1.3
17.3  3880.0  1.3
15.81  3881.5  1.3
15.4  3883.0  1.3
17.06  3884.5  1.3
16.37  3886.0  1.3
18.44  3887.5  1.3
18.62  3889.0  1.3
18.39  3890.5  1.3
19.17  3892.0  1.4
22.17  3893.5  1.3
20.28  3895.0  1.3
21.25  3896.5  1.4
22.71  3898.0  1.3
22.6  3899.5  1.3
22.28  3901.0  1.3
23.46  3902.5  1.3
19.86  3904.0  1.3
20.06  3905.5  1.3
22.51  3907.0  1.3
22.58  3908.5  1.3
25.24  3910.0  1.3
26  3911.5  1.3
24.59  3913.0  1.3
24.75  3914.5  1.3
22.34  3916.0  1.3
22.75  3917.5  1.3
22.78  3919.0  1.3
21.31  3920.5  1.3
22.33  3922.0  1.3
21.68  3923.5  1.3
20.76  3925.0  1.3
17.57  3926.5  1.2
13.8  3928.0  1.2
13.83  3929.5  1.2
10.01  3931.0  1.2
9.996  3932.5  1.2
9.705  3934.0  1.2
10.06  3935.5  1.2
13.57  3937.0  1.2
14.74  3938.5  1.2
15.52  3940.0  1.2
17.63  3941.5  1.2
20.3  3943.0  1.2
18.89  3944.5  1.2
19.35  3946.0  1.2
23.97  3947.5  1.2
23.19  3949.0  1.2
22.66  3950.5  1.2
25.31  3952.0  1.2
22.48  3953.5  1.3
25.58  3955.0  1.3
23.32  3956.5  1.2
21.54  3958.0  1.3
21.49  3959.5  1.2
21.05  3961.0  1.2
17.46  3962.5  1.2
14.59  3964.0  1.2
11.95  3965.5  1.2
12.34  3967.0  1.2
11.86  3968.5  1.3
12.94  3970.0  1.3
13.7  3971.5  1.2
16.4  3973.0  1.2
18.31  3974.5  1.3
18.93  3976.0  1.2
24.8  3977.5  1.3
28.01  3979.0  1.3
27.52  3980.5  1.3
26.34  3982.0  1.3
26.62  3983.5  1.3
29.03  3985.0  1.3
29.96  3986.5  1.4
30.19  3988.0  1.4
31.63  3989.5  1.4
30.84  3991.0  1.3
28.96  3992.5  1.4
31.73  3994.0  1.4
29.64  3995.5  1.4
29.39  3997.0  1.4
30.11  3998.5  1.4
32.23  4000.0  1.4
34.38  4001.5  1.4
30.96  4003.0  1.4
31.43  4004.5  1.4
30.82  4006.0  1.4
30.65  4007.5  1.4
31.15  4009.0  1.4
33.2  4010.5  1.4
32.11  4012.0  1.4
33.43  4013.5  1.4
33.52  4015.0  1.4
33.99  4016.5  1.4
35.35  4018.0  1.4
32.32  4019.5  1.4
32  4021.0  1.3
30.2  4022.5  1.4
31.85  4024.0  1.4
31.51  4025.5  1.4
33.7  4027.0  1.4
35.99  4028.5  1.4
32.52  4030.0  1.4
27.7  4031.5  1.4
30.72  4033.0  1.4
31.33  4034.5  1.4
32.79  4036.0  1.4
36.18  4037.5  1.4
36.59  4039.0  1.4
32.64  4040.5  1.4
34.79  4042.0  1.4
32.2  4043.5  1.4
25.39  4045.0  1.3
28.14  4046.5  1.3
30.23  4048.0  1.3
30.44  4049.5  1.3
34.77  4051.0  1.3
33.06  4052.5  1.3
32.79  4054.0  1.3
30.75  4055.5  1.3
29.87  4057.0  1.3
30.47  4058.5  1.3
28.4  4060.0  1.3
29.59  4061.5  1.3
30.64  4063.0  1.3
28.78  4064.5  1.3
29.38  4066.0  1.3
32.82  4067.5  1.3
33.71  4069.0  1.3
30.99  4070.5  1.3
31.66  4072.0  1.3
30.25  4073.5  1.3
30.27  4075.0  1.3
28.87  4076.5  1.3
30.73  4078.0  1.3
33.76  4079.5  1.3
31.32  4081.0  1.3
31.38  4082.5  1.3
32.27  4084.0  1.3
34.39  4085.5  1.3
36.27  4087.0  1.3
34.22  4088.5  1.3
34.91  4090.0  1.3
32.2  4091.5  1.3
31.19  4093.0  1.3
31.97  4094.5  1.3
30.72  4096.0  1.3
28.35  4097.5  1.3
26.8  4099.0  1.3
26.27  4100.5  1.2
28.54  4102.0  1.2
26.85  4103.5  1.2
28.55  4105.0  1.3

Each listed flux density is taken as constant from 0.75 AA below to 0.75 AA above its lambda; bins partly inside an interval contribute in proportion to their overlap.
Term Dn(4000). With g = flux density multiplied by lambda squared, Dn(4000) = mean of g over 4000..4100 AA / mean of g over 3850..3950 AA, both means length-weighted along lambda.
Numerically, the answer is 1.83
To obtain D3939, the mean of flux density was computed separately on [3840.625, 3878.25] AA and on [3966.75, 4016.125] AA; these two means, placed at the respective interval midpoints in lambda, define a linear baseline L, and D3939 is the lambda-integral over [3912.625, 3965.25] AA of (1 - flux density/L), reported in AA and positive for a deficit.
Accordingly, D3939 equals 9.3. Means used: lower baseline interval 17.1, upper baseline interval 27.3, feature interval 19.1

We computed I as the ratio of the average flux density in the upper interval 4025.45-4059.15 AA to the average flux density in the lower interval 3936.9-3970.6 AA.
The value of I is 1.7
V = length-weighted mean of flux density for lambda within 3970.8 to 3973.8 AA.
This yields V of 15.1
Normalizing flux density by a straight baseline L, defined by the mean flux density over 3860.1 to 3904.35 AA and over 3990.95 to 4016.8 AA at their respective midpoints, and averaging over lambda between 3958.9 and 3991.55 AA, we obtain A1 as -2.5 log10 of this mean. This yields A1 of 0.31 mag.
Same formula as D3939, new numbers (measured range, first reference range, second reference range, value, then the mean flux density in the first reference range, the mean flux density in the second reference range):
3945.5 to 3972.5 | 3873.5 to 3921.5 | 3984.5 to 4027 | 7.61 AA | 20.6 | 31.6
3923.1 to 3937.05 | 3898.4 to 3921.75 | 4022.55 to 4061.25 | 5.89 AA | 22.9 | 31.7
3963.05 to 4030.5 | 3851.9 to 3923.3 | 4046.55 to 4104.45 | -3.16 AA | 19.7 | 31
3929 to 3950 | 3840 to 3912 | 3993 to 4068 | 7.15 AA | 18.5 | 31.7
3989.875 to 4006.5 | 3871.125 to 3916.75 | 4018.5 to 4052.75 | -1.18 AA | 20.2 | 32.1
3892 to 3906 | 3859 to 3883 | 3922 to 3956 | -2.88 AA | 17.8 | 17.9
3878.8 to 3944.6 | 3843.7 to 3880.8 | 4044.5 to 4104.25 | 4.28 AA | 17.3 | 30.9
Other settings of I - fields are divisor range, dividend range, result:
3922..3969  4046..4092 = 1.78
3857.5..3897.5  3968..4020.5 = 1.55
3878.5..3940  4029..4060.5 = 1.66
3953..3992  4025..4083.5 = 1.44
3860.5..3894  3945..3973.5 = 1.06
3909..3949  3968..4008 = 1.42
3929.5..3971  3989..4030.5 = 1.84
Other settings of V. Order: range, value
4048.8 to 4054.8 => 32.8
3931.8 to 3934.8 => 9.85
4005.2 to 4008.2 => 30.7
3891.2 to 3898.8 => 21.1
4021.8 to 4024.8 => 31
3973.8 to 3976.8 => 18.7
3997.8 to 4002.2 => 32.2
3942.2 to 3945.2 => 19.6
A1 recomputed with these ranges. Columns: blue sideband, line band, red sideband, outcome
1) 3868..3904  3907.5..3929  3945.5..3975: -0.154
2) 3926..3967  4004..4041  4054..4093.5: -0.248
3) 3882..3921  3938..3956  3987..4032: 0.225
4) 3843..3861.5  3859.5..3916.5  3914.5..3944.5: -0.186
